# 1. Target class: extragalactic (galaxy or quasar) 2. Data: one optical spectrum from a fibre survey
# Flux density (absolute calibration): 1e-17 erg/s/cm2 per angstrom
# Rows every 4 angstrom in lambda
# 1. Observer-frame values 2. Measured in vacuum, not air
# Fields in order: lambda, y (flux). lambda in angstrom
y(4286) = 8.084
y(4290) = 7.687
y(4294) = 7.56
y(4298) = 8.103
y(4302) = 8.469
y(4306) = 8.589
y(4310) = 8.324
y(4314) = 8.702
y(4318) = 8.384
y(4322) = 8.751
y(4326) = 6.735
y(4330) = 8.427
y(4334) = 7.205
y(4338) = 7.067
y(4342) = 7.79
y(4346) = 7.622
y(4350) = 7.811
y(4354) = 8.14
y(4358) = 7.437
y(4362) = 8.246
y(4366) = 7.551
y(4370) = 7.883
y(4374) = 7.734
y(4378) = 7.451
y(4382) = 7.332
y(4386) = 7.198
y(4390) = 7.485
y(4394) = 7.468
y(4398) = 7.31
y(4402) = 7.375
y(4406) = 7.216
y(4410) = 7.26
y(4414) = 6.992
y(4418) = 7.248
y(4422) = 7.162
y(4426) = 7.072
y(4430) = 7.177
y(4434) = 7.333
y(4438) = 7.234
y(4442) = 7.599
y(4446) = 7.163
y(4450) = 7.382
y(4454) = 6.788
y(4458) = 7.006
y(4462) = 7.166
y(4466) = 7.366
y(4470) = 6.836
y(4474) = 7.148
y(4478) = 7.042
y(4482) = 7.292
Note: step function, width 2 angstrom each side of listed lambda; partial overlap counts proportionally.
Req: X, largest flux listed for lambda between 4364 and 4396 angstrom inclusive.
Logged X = 7.883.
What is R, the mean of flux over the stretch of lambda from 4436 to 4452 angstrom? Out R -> 7.34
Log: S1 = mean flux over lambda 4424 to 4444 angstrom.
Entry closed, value 7.28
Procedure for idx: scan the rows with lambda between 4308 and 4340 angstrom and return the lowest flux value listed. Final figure 6.735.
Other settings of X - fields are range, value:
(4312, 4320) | 8.702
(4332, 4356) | 8.14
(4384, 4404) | 7.485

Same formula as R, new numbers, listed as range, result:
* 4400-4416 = 7.21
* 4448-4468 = 7.14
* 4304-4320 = 8.5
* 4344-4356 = 7.86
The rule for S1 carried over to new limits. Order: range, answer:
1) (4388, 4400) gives 7.42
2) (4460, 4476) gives 7.13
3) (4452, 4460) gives 6.9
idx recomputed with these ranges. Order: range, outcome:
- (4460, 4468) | 7.166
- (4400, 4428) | 6.992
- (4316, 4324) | 8.384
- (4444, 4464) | 6.788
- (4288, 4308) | 7.56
